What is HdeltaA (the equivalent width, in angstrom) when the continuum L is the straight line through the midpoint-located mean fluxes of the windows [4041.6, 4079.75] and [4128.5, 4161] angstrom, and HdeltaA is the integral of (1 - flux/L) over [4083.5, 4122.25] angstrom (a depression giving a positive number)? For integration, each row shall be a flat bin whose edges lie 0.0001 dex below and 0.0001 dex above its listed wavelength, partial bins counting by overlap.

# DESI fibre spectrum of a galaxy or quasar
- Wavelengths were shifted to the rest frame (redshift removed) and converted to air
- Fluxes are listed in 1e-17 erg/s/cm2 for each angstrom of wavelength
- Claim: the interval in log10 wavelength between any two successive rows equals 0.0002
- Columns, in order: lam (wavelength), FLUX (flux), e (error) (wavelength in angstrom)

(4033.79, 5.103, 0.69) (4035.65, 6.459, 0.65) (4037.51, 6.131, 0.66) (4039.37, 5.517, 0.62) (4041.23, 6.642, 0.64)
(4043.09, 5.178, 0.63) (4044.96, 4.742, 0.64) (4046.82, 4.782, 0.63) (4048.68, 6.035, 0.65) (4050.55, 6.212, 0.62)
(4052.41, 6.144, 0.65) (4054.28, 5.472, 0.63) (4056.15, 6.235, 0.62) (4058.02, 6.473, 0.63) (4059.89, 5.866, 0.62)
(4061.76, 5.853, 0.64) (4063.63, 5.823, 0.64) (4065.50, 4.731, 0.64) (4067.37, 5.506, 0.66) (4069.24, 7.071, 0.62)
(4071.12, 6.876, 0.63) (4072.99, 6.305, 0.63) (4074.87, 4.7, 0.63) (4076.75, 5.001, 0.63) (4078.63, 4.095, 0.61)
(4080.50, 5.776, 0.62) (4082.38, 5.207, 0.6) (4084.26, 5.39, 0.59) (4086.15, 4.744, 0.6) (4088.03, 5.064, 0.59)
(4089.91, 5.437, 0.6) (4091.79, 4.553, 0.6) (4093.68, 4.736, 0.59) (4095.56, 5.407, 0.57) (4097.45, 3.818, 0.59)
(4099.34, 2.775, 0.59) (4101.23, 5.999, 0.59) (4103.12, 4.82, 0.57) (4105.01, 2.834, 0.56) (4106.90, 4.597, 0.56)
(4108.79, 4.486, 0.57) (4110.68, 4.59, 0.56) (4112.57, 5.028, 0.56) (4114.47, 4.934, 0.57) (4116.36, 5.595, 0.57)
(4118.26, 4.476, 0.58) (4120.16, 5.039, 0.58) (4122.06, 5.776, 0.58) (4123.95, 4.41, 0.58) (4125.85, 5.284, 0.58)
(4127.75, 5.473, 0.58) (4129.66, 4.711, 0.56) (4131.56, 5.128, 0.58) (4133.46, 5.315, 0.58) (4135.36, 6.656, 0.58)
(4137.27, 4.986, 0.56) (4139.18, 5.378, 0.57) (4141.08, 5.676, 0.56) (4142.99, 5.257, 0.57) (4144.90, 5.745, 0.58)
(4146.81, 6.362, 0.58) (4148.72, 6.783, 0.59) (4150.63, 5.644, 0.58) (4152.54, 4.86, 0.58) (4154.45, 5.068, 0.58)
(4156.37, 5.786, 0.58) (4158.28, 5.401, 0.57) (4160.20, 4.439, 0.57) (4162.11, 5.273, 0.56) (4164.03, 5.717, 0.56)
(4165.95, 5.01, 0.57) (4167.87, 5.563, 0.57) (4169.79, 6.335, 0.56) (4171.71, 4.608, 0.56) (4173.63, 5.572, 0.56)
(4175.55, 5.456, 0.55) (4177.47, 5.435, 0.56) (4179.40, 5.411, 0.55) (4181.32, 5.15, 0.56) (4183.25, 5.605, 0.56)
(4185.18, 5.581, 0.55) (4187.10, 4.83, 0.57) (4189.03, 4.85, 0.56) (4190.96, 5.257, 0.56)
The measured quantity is 5.8 angstrom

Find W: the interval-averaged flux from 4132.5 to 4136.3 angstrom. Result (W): 5.99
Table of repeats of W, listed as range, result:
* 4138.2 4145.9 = 5.52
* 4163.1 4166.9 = 5.36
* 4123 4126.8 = 4.86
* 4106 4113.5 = 4.68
